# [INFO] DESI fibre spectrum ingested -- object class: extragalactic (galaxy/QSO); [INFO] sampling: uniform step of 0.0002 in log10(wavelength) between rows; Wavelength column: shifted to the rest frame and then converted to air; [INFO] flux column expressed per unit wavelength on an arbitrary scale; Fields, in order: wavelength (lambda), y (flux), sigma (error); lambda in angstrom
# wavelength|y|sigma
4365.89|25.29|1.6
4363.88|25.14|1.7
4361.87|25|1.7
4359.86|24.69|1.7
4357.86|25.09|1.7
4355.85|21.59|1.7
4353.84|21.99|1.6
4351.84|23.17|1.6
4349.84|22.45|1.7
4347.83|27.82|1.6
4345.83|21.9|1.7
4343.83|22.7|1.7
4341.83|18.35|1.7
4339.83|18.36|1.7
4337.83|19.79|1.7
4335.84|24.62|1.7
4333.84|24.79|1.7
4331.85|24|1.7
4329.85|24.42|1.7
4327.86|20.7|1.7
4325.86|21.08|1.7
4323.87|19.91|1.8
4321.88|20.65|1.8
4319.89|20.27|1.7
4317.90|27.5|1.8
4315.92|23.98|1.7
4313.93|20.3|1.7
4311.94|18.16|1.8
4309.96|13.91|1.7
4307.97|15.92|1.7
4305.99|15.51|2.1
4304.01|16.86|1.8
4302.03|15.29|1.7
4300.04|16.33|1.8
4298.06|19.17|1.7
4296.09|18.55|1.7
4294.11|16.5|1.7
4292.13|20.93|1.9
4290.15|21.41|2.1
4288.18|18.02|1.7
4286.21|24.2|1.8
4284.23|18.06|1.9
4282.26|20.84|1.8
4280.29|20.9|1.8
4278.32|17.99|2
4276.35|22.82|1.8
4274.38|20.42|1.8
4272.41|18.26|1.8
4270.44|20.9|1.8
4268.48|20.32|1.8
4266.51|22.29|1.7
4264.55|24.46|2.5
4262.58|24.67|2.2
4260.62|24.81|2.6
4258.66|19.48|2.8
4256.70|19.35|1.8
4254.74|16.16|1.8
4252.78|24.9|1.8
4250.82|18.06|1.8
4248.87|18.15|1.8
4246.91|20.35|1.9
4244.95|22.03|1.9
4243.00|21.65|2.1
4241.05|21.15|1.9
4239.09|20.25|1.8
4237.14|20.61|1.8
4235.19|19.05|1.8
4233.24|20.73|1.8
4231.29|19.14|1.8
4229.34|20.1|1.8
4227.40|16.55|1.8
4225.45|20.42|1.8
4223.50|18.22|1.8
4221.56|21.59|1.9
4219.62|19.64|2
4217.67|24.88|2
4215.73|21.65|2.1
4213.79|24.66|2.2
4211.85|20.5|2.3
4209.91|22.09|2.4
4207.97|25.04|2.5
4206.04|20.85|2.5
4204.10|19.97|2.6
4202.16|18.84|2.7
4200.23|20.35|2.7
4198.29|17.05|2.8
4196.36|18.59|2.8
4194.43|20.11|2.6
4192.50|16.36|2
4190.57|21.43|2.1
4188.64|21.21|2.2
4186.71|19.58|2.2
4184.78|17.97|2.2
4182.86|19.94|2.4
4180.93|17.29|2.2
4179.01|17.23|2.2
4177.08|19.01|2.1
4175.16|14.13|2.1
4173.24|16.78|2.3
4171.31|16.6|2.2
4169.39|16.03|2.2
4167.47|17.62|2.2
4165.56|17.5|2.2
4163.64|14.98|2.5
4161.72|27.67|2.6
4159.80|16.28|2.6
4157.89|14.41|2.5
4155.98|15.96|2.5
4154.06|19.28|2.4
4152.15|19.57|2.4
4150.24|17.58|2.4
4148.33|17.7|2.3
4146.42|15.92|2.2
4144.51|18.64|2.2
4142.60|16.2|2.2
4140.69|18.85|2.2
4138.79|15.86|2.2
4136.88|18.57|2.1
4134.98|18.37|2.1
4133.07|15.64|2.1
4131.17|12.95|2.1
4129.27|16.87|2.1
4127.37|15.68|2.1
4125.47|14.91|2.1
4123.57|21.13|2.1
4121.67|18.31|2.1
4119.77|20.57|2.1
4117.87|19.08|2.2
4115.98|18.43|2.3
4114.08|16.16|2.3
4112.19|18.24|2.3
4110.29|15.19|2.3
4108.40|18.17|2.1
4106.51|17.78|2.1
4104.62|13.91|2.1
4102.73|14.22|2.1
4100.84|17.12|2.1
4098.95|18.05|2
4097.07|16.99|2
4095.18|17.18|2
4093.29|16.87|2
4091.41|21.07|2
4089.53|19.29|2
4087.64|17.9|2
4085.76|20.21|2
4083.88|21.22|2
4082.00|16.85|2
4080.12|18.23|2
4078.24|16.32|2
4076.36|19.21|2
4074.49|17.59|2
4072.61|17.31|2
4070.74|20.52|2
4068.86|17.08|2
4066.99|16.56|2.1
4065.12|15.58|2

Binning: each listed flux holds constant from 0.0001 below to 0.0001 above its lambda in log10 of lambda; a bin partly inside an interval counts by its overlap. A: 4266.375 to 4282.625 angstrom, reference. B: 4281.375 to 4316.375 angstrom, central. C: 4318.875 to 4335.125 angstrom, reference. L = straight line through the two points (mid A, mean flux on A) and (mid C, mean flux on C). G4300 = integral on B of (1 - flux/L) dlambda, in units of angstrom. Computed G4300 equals 4.4 angstrom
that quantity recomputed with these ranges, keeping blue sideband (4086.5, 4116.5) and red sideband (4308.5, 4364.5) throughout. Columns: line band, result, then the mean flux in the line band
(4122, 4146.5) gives 1.4 angstrom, 17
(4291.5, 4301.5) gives 1.5 angstrom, 18.1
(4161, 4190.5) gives 0.9 angstrom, 18.3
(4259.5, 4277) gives -1.1 angstrom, 22.1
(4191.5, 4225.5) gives -1.9 angstrom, 20.6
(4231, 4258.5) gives 0.2 angstrom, 20.1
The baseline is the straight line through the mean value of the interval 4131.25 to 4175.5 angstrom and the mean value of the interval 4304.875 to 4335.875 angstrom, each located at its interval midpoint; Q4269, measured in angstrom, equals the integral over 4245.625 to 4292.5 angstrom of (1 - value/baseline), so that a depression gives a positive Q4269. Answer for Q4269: -2.29 angstrom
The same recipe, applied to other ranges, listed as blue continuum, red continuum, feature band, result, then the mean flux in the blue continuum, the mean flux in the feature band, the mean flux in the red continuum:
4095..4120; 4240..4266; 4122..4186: 3.6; 17.1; 17.4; 21.2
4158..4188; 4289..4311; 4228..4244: -2.4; 17.8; 20.3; 17.3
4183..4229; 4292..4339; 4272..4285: 0.0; 20.3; 20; 19.9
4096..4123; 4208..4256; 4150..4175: 1.5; 17.4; 17.6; 20.6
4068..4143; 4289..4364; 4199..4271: -4.9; 17.6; 20.9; 21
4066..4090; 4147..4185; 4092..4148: 2.7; 18.3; 17.1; 17.7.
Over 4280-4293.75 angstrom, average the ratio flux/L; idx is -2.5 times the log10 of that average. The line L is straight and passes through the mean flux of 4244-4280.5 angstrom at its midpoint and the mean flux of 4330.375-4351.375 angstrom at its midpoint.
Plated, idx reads 0.05 mag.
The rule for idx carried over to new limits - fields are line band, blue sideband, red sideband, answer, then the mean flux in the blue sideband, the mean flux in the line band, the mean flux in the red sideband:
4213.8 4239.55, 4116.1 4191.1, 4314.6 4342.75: -0.05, 17.8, 20.4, 22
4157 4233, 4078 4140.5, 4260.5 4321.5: -0.04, 17.5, 19.3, 19.9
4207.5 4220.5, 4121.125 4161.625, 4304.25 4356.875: -0.20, 17.3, 22.6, 21.2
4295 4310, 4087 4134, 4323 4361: 0.29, 17.3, 16.6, 22.5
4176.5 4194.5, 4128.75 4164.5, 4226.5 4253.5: -0.02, 17.5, 19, 20.2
